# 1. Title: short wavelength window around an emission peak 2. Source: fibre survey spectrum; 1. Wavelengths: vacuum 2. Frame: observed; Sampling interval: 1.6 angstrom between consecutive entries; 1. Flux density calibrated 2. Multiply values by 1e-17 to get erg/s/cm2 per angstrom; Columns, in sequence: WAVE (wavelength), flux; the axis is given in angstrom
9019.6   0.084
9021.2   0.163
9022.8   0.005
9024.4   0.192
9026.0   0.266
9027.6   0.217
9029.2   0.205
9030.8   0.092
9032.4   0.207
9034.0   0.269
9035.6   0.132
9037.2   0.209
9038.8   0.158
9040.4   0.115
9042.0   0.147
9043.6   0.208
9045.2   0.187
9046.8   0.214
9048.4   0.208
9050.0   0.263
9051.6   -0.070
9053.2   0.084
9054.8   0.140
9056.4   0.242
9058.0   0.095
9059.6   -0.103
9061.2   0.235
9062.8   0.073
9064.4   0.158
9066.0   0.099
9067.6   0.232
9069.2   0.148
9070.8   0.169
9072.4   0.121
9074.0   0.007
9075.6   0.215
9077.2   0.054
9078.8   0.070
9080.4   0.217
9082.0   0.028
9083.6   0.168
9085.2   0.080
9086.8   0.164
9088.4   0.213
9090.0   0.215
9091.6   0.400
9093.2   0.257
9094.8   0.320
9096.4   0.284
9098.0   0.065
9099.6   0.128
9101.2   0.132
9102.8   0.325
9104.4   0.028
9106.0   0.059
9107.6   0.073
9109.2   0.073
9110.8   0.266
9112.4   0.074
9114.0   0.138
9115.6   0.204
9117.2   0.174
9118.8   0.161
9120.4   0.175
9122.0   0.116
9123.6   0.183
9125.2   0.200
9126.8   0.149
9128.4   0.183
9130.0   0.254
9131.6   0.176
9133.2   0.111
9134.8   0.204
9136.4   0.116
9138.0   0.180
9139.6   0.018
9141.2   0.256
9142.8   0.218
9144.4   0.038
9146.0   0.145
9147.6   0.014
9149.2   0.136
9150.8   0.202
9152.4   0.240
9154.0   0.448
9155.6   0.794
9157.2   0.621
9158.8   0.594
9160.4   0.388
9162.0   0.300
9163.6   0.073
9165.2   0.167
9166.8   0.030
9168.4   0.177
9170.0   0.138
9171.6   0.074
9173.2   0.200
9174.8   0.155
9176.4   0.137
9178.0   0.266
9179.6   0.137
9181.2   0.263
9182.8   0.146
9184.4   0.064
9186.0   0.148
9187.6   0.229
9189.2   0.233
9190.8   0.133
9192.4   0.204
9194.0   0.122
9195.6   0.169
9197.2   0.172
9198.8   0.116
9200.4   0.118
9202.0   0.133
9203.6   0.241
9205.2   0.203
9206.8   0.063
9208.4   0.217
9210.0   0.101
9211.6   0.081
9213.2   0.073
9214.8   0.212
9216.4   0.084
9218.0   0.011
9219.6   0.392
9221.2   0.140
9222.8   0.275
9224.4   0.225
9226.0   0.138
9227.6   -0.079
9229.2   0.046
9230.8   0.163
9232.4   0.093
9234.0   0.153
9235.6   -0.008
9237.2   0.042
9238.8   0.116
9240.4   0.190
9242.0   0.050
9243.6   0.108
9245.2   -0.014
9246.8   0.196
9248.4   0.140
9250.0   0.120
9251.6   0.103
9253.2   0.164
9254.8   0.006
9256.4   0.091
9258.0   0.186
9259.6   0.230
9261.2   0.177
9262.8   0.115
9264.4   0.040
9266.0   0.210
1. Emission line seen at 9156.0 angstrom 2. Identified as Hbeta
